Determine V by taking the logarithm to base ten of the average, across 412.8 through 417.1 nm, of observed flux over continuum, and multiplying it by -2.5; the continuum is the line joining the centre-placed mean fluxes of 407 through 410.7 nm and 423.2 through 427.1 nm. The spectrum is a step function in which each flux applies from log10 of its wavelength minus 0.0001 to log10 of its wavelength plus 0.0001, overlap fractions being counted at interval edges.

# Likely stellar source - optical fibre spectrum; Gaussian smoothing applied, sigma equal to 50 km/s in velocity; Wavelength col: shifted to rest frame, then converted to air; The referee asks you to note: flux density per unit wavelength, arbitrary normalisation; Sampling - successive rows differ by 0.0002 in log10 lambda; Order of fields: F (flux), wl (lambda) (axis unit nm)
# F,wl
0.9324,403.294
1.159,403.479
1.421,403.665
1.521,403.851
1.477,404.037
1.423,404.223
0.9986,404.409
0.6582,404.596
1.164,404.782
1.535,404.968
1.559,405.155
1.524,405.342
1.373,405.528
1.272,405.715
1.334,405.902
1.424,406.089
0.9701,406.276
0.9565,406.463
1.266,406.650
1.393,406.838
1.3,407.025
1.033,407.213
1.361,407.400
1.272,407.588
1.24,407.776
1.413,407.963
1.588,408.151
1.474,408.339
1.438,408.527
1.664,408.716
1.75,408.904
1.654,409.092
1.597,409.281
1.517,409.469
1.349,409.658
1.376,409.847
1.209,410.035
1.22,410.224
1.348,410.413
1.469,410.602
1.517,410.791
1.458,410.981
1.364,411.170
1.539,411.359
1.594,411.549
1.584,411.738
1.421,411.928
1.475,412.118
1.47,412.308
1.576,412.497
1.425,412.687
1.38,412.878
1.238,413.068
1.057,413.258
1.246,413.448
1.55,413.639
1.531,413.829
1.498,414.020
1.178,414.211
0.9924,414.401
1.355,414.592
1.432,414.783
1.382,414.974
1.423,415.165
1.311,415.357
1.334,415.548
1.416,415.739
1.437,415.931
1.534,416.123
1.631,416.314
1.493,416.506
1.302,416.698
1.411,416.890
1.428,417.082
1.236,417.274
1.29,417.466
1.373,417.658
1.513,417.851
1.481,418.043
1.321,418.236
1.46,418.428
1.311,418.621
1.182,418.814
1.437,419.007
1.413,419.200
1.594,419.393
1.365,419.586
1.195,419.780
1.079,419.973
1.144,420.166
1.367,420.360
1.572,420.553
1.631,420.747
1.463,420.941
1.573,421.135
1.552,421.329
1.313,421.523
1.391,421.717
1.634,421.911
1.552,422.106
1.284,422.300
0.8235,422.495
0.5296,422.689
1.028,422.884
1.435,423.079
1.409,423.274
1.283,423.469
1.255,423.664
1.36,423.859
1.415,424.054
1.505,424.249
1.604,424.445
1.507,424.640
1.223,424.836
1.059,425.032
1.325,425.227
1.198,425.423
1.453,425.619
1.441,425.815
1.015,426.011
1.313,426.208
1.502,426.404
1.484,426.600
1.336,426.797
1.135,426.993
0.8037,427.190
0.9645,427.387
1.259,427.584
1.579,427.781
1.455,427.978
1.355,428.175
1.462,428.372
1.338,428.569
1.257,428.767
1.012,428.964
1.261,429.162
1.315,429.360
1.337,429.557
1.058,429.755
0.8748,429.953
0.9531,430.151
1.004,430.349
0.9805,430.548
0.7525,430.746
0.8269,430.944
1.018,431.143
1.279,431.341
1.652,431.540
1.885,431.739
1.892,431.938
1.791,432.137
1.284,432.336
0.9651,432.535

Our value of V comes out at 0.01 mag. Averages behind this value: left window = 1.42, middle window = 1.37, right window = 1.34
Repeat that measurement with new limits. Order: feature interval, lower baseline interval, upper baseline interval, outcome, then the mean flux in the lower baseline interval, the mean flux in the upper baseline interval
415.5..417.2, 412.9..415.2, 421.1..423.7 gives -0.103 mag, 1.32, 1.28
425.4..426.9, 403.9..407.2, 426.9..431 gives -0.164 mag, 1.27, 1.15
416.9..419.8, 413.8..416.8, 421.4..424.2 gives -0.031 mag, 1.39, 1.27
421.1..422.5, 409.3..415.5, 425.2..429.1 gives -0.076 mag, 1.39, 1.28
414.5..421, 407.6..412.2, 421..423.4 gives -0.027 mag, 1.47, 1.3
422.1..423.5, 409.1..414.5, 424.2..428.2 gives 0.169 mag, 1.4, 1.31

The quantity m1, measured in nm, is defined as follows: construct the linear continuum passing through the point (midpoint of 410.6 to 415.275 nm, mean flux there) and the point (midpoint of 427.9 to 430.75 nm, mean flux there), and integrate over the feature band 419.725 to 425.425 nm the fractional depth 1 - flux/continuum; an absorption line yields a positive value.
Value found -0.27 nm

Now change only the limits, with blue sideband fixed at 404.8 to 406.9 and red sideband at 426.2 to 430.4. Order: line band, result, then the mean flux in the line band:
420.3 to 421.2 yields -0.189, 1.53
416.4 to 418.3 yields -0.168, 1.39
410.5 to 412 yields -0.225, 1.49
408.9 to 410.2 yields -0.154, 1.46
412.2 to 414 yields -0.139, 1.39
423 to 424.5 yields -0.184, 1.4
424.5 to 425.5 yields -0.028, 1.28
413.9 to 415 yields -0.017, 1.31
